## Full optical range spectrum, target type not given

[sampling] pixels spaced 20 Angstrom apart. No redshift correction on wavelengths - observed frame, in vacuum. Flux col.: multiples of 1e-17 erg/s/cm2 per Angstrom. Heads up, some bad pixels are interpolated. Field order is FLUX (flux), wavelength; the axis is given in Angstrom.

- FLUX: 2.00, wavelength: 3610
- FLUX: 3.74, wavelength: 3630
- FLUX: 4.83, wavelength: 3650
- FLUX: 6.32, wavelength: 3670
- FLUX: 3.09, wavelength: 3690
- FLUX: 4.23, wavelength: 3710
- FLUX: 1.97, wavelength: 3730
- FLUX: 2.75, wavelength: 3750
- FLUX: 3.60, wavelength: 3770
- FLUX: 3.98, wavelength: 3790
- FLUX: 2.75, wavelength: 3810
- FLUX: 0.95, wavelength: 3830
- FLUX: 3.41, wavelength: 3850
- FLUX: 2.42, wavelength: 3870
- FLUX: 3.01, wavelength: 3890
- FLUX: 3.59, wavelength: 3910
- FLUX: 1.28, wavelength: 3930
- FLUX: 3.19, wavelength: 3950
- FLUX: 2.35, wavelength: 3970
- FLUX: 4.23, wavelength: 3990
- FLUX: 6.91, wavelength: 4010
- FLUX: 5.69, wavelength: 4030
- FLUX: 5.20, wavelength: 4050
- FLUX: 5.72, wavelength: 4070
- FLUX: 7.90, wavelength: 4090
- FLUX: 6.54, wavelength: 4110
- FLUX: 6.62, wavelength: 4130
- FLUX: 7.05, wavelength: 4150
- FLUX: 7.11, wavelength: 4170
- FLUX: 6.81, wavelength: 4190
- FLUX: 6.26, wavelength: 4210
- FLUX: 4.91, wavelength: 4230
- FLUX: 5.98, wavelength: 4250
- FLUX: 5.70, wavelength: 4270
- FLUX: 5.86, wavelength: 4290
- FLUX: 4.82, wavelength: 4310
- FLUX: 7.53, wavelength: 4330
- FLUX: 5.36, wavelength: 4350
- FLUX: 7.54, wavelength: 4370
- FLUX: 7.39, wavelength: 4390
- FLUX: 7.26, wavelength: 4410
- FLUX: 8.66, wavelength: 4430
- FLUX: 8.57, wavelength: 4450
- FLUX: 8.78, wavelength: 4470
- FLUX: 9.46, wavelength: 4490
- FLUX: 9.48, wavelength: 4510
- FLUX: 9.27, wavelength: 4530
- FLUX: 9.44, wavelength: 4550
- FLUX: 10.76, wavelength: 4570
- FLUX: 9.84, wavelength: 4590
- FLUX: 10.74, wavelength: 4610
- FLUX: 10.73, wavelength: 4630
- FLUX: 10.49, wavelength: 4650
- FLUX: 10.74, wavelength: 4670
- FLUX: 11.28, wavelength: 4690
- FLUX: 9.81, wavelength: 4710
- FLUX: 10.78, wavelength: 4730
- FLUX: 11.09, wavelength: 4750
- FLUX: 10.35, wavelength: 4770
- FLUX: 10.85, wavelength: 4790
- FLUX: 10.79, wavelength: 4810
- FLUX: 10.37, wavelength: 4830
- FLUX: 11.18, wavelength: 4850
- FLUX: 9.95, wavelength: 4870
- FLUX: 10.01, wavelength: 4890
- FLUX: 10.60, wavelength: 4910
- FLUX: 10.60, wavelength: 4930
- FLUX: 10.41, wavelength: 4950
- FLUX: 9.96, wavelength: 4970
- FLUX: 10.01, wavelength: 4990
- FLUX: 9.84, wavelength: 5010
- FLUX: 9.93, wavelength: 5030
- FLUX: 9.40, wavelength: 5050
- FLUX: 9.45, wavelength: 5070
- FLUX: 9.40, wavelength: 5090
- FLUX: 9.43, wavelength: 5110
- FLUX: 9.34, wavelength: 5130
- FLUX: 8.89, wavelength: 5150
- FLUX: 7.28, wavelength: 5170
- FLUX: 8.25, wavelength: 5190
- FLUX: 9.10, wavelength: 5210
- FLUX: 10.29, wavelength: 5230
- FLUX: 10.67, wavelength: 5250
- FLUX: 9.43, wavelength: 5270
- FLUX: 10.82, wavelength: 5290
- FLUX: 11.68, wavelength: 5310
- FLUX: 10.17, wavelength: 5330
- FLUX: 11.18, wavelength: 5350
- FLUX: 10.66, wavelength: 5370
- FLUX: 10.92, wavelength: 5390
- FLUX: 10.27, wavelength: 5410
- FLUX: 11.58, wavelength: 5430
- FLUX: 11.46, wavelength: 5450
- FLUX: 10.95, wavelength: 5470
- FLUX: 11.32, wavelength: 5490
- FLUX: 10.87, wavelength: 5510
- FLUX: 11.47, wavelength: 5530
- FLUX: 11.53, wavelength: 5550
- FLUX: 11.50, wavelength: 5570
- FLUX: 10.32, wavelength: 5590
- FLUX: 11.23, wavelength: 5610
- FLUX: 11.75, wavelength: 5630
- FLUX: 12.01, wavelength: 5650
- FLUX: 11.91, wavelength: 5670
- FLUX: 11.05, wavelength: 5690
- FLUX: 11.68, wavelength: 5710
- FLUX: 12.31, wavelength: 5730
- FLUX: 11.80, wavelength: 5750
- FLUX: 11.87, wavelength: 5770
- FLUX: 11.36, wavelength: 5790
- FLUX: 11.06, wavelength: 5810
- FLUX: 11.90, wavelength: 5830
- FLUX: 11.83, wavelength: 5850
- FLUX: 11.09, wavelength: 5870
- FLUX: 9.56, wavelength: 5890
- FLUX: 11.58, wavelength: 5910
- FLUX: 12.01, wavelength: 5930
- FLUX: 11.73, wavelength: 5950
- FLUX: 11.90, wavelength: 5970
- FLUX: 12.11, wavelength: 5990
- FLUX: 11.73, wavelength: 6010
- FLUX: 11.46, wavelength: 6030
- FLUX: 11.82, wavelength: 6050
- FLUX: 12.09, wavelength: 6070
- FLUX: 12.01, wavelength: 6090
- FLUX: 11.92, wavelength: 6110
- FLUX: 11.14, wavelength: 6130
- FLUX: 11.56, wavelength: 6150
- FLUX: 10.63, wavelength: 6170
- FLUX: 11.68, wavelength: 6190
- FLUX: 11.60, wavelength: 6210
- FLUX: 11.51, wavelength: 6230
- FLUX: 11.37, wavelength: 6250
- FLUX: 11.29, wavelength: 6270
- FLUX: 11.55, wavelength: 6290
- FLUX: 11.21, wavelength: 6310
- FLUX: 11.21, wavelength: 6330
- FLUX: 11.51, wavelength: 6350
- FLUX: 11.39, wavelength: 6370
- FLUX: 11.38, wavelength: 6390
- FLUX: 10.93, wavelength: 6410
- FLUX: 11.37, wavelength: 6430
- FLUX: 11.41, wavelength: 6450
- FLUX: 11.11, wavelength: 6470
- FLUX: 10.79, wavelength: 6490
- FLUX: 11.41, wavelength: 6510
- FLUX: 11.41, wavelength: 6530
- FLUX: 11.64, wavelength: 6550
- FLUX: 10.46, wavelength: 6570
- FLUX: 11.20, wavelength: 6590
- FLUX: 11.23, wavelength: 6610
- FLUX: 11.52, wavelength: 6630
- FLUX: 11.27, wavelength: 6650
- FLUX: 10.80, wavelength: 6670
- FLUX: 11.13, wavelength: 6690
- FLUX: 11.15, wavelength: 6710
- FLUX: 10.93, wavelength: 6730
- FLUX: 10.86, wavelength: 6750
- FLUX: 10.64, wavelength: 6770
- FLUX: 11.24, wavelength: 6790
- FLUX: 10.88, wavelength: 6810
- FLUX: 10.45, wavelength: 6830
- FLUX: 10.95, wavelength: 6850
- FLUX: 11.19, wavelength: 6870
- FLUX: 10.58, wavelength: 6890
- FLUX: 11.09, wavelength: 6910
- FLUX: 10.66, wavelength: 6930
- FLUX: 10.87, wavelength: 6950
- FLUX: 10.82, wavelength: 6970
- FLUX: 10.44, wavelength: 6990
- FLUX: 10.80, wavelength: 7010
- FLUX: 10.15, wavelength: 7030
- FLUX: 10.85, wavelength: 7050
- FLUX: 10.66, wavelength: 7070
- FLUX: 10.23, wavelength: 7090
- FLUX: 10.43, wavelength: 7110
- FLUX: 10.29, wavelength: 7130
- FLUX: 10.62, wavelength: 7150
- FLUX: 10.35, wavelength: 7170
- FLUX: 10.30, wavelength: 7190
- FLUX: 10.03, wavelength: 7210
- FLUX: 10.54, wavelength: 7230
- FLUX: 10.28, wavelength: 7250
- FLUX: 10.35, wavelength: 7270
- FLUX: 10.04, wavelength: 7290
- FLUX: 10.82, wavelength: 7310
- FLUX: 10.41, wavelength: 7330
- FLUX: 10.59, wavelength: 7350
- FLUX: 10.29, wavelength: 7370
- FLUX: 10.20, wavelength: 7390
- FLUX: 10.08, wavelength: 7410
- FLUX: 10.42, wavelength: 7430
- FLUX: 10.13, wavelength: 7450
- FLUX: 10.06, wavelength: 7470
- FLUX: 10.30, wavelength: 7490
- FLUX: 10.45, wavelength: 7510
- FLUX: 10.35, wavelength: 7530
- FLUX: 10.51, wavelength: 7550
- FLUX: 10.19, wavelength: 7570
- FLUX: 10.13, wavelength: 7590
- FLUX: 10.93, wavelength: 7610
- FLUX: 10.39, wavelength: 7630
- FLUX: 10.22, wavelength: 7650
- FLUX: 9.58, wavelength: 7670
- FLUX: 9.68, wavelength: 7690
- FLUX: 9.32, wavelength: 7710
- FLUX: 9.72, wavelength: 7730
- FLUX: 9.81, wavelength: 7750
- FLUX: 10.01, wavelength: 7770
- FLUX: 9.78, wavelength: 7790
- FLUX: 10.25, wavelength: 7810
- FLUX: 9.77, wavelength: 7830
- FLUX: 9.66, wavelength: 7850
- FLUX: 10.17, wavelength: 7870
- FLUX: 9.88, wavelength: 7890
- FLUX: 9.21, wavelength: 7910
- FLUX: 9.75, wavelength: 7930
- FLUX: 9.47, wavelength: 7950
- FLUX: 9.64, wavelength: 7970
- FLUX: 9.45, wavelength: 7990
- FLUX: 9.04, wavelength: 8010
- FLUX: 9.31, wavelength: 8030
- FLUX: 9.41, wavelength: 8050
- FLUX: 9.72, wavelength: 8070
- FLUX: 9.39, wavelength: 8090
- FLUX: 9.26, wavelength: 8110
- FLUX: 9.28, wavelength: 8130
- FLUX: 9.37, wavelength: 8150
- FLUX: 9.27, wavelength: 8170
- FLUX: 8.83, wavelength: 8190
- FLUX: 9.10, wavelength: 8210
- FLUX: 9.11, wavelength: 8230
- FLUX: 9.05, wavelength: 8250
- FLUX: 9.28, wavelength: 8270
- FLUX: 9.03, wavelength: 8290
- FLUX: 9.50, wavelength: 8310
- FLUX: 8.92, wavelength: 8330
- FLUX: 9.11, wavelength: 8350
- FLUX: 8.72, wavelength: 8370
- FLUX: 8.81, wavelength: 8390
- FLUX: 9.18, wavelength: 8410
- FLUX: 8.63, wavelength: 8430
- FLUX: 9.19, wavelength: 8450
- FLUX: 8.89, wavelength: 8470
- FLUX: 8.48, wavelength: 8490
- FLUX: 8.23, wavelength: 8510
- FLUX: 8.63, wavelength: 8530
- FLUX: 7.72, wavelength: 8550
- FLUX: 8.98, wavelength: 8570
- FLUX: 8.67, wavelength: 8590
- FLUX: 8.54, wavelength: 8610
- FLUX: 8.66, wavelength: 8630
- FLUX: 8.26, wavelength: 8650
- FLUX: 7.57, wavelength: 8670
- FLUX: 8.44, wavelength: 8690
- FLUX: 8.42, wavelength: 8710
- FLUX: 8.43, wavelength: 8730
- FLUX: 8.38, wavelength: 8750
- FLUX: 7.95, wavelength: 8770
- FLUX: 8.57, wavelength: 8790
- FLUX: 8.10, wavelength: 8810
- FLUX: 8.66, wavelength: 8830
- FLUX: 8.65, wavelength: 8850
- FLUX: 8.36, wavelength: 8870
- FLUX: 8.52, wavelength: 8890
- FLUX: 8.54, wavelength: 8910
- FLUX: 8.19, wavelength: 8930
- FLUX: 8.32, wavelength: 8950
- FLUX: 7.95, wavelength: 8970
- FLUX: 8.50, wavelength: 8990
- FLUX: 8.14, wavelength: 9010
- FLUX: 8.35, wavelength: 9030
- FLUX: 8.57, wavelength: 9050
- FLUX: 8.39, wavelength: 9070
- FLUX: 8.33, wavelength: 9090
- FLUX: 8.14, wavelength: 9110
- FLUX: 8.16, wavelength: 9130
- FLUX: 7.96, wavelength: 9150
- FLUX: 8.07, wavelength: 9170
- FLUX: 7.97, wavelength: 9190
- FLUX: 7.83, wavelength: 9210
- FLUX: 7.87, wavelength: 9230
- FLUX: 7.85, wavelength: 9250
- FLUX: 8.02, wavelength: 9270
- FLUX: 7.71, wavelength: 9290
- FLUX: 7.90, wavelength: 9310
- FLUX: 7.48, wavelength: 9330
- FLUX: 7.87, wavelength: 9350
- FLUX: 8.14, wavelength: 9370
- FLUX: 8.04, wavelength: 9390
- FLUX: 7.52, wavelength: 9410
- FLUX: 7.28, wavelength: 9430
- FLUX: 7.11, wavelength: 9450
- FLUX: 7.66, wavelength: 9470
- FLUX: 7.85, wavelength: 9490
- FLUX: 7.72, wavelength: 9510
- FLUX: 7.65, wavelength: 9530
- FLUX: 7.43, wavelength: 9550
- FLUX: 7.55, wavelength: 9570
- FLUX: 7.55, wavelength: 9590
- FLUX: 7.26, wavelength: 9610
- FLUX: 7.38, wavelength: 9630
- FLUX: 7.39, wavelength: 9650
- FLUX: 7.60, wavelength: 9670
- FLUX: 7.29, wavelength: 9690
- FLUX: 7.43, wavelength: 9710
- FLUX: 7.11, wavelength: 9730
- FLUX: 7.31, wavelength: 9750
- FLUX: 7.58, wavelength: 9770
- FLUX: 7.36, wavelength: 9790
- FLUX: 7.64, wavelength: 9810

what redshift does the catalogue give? 0.000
